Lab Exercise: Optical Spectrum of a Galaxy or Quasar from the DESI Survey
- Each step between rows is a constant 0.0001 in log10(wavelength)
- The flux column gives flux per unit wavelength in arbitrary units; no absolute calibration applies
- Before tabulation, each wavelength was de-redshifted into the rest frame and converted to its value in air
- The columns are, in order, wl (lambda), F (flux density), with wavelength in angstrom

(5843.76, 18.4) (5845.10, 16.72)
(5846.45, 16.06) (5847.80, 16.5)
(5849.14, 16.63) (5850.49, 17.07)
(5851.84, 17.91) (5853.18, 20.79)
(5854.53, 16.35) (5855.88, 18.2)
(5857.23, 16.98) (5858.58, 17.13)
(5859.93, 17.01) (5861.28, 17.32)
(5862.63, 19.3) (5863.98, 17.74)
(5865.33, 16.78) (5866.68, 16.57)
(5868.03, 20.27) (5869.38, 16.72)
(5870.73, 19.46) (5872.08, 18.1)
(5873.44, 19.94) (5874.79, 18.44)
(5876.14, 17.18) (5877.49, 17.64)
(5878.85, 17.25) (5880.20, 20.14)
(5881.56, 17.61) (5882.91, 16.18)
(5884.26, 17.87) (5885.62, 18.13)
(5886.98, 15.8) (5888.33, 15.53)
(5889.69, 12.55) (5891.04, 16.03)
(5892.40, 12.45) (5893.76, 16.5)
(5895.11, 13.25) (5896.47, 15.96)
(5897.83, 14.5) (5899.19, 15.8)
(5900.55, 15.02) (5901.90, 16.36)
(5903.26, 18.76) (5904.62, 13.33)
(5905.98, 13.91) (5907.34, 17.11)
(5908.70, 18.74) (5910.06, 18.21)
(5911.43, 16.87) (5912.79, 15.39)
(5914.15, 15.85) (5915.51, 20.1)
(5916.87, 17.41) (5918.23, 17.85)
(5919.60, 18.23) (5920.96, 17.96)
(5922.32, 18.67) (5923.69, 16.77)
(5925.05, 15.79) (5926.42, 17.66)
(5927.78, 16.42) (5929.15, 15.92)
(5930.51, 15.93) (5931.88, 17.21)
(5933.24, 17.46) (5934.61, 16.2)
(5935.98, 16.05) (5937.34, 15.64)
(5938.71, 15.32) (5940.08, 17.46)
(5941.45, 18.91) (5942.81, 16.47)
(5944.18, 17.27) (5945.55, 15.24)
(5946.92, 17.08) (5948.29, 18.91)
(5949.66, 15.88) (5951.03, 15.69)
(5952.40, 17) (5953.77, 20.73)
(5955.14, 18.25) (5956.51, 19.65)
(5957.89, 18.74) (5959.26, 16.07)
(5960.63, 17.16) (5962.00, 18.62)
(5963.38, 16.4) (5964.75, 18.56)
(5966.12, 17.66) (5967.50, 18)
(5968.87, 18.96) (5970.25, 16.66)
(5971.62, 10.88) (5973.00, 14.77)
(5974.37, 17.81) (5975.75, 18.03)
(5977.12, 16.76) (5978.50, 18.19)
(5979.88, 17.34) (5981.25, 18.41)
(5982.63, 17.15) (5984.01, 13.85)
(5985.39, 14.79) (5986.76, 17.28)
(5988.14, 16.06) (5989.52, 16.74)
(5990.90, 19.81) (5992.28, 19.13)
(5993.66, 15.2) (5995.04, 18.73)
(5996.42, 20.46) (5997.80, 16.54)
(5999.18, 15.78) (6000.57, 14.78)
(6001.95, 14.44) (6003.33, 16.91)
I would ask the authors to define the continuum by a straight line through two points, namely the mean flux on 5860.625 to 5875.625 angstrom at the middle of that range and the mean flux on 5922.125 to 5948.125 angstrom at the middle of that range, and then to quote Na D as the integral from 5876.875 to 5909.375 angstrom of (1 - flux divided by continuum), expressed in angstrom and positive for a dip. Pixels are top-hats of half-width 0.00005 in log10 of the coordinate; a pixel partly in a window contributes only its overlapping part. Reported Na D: 2.9 angstrom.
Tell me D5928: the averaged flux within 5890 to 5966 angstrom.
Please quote 16.8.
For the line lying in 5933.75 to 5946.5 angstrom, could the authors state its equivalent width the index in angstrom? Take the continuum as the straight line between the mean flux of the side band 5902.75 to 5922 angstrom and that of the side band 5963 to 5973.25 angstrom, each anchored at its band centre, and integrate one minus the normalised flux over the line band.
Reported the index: 0.24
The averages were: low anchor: 17.1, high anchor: 16.6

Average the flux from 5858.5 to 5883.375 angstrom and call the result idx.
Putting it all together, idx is 18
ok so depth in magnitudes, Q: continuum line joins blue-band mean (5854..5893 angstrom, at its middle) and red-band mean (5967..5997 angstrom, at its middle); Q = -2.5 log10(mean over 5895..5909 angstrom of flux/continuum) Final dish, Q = 0.10 mag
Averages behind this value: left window 17.3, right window 17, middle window 15.7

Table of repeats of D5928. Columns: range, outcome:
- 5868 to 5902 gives 16.7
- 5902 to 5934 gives 17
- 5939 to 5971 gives 17.6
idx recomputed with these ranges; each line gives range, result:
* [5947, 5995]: 17.2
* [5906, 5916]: 17.2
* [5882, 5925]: 16.4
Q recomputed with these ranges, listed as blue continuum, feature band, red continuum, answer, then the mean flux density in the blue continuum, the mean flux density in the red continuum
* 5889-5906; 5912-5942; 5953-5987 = -0.07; 15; 17.2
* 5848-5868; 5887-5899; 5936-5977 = 0.19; 17.6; 17.1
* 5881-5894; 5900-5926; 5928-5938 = -0.06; 15.8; 16.4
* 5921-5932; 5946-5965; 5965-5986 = -0.06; 16.8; 16.7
